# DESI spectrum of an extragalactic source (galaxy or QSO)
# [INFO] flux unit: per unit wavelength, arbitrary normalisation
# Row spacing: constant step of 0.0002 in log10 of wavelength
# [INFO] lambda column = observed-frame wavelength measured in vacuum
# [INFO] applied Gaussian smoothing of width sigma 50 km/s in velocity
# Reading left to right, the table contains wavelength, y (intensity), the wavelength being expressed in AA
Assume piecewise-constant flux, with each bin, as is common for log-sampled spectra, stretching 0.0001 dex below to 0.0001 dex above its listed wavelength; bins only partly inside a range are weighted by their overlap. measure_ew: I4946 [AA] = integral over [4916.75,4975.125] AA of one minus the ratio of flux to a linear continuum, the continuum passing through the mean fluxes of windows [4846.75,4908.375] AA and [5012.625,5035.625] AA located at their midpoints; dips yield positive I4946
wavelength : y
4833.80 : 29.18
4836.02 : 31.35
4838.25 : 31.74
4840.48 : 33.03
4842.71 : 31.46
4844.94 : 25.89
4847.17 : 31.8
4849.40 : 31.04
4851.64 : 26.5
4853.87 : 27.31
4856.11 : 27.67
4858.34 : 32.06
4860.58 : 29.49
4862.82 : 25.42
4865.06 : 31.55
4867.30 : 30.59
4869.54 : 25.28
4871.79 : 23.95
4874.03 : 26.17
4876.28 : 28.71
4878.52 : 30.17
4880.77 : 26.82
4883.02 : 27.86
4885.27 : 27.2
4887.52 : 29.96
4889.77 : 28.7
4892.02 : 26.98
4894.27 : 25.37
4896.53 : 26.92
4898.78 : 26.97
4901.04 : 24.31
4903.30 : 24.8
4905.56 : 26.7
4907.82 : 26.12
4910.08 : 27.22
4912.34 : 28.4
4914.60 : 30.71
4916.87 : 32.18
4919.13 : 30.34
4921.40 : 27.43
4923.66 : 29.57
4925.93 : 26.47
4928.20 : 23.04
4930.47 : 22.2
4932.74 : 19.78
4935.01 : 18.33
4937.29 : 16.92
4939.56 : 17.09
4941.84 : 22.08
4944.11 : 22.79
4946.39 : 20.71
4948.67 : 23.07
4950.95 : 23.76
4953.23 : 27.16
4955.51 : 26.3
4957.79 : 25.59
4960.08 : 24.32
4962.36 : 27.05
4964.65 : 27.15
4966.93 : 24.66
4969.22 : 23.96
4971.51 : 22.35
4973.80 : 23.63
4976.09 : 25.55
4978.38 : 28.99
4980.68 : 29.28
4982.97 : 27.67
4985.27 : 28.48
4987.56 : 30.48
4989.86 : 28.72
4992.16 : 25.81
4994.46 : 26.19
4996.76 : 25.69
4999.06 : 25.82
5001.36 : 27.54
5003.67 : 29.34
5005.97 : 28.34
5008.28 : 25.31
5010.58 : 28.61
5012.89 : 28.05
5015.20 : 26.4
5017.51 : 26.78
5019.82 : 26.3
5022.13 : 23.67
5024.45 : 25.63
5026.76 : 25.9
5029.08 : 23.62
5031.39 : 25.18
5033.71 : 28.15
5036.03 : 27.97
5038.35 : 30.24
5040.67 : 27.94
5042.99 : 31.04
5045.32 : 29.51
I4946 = 6.2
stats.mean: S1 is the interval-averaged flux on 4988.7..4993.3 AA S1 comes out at 27.2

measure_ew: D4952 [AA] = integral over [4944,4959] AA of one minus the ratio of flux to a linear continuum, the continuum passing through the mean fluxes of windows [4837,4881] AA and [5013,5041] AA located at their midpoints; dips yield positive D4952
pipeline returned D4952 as 1.8 AA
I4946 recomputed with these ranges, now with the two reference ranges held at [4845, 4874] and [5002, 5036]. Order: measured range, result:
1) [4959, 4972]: 1.0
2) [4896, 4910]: 0.9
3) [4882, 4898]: 0.3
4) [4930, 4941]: 3.5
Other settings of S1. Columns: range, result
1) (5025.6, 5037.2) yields 26.2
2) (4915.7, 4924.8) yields 29.9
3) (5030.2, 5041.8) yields 27.9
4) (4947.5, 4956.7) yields 25.1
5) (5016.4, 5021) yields 26.5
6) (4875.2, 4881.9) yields 28.6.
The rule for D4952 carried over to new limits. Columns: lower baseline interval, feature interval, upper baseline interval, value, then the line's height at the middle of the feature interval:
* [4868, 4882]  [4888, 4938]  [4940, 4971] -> -0.5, 25.7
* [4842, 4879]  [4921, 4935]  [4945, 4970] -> 1.0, 26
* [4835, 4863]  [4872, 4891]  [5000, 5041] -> 0.8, 29.2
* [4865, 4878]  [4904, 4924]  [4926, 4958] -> -3.6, 24.3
